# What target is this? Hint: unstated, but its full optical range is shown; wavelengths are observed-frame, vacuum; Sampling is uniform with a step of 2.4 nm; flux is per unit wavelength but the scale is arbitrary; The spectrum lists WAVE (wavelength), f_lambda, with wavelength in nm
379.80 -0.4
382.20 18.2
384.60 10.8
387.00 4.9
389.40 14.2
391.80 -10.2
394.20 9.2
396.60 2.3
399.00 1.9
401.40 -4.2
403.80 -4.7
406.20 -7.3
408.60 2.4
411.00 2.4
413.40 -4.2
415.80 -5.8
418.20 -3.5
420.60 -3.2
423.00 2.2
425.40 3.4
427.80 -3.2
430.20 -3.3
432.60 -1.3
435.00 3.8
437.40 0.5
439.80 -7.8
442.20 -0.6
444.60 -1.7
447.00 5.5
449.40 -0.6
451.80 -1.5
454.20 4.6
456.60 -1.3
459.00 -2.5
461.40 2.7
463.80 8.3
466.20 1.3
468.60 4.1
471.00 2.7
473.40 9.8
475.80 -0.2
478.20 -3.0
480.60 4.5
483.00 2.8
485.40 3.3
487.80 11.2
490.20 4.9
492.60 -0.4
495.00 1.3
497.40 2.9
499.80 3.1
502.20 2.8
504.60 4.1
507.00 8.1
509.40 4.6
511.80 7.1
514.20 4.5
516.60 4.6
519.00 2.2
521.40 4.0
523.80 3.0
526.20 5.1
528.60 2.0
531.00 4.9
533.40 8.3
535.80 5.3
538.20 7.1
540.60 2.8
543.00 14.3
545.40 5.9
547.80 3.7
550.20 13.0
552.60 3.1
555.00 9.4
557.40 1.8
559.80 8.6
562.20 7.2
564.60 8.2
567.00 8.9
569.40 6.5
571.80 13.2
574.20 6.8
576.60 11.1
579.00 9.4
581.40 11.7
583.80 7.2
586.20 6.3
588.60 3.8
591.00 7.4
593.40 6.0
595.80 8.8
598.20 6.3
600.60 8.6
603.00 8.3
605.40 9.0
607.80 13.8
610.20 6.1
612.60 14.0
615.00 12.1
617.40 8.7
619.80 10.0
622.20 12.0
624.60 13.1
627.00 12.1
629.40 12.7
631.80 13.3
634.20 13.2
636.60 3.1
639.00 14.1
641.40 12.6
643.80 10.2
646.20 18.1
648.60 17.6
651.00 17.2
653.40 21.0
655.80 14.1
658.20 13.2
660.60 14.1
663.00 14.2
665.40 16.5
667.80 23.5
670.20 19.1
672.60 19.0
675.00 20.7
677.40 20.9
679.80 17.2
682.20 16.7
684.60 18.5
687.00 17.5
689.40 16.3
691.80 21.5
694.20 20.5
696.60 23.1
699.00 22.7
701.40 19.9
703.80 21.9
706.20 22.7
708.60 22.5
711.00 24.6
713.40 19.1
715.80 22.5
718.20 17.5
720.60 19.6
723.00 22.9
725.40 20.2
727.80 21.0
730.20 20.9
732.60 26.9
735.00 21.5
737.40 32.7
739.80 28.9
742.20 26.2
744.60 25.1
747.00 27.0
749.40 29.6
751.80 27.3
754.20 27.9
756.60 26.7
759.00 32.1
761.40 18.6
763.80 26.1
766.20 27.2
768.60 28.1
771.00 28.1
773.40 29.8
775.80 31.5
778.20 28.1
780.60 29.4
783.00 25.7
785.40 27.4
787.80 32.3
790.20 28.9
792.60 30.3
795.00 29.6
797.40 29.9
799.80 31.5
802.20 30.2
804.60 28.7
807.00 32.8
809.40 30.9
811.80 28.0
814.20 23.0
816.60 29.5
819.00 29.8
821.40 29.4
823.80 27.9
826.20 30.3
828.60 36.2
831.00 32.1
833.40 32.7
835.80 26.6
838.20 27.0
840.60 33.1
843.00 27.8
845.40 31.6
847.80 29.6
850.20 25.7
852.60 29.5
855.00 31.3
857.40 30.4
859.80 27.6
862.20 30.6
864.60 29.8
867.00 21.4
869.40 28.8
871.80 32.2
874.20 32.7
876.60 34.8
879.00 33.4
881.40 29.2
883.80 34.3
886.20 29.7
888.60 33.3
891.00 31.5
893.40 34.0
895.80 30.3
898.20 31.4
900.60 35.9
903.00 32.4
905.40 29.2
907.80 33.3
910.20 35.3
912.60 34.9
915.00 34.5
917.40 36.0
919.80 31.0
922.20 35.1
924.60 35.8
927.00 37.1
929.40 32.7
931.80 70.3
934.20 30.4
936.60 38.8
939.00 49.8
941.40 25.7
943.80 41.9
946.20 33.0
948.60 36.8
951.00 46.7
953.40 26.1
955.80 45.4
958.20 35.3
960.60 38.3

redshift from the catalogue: 0.67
